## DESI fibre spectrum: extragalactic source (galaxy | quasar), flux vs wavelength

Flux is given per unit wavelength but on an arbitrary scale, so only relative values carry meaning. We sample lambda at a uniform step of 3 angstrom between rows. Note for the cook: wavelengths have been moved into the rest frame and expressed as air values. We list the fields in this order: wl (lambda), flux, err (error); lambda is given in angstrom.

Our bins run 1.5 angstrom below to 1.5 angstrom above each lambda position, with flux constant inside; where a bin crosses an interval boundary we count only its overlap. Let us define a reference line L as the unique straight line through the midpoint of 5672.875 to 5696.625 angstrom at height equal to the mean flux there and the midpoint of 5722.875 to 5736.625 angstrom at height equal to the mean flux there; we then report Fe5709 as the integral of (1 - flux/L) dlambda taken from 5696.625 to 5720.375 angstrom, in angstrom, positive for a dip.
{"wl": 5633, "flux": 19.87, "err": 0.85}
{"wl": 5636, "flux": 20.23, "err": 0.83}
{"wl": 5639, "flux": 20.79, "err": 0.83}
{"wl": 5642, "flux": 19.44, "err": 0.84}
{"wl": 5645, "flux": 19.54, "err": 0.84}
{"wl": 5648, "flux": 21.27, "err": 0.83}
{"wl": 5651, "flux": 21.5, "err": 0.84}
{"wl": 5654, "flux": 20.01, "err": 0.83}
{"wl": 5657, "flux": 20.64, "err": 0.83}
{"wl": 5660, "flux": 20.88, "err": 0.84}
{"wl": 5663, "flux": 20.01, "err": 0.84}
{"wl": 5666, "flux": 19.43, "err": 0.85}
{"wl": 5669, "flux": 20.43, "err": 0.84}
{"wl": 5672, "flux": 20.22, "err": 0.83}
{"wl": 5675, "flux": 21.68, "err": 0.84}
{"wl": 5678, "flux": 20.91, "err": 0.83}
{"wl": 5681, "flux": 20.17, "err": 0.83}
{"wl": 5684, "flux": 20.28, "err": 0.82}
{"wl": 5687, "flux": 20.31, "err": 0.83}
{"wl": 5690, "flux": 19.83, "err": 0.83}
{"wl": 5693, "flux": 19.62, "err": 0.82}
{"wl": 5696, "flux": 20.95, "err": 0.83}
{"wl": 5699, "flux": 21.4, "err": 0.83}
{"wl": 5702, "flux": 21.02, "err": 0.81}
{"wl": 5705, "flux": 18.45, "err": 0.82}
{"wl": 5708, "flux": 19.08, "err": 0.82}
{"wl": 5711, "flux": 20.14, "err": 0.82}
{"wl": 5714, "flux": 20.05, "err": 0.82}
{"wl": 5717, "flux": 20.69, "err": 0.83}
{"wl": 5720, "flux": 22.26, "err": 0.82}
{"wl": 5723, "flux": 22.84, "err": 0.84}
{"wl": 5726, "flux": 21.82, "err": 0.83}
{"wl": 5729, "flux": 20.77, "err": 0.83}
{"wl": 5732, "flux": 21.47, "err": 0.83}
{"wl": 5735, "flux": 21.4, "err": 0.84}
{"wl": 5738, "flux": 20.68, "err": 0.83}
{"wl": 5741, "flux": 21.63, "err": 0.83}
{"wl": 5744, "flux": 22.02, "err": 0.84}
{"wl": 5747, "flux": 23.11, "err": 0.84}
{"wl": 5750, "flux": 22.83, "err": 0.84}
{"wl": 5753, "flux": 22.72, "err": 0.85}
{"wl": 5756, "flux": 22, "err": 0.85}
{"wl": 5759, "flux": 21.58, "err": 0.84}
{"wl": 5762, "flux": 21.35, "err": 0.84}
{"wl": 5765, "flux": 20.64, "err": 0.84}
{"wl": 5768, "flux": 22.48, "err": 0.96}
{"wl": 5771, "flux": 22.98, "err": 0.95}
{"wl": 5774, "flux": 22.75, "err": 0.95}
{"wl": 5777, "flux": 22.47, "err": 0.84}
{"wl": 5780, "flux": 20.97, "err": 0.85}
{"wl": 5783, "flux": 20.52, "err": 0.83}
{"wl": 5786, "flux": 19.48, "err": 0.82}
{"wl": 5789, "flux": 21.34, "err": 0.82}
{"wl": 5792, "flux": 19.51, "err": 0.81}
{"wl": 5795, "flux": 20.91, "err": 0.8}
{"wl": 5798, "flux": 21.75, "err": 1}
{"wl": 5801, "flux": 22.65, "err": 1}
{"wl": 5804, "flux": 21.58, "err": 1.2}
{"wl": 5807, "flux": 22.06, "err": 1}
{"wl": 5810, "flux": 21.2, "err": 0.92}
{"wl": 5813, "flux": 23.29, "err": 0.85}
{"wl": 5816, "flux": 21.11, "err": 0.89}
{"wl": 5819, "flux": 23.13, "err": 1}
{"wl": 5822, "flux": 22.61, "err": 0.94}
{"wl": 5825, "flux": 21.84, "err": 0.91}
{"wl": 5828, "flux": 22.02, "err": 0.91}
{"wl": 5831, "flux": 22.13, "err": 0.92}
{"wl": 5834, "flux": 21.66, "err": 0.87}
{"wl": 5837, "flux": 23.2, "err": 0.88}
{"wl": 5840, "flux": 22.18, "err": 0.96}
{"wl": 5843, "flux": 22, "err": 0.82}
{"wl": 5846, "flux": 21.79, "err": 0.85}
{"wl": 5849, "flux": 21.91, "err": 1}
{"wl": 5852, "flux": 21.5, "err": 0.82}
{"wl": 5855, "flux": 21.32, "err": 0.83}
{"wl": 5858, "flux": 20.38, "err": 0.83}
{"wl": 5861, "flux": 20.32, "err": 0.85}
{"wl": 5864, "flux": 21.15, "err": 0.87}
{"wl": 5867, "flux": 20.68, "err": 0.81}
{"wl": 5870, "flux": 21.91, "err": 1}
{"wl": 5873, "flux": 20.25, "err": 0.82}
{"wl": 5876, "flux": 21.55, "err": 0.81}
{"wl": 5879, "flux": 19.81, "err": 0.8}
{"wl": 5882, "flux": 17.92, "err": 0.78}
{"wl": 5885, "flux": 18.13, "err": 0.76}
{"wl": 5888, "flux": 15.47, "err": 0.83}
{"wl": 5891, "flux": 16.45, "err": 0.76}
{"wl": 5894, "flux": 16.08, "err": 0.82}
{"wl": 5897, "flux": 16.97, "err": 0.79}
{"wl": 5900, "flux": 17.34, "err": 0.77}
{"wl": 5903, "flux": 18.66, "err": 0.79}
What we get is 0.8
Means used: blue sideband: 20.4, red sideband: 21.5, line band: 20.3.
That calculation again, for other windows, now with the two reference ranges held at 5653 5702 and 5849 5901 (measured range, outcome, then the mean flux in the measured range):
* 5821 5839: -2.42 angstrom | 22.2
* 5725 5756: -2.72 angstrom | 21.9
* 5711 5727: -0.93 angstrom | 21.4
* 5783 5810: -1.84 angstrom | 21.1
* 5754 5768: -1.10 angstrom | 21.6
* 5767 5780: -1.68 angstrom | 22.5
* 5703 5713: 0.45 angstrom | 19.4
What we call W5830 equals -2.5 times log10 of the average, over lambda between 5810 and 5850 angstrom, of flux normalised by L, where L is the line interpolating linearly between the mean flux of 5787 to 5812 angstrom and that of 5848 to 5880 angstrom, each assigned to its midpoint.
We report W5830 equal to -0.05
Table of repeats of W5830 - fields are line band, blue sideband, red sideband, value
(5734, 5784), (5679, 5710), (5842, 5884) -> -0.077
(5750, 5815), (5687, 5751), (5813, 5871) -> -0.013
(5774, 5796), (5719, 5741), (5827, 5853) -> 0.048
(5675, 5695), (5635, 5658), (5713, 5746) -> 0.031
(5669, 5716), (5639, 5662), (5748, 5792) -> 0.032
